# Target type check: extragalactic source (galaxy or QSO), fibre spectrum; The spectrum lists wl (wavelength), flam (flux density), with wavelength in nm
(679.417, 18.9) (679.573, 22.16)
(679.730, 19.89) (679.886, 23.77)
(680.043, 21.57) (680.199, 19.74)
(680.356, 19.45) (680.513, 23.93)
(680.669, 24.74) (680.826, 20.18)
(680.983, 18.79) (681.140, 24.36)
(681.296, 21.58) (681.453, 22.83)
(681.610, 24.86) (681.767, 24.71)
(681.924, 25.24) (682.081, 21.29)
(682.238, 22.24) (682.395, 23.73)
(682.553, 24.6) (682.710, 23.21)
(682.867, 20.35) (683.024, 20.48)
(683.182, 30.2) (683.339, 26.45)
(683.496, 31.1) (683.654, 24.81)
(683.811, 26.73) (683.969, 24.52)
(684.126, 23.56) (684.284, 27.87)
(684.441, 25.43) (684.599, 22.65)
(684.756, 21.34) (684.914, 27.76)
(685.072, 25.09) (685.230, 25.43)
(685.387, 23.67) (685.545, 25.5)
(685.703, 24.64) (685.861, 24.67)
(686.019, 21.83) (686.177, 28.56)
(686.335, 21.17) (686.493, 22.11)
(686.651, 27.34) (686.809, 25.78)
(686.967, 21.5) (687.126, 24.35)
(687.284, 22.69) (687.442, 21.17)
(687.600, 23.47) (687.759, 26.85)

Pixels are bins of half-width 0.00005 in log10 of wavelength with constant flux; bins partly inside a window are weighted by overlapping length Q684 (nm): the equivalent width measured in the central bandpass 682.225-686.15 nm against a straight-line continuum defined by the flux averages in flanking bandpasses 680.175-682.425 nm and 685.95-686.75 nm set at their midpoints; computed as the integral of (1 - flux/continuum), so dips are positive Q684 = -0.21 nm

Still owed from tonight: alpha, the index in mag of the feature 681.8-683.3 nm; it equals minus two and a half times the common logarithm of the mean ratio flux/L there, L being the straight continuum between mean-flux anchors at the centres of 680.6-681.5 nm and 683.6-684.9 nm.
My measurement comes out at -0.013 mag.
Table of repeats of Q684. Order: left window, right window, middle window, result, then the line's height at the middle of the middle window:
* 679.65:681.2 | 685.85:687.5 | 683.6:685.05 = -0.129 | 22.9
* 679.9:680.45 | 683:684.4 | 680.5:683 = 0.041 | 23.3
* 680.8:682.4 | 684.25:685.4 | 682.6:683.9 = -0.084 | 23.8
